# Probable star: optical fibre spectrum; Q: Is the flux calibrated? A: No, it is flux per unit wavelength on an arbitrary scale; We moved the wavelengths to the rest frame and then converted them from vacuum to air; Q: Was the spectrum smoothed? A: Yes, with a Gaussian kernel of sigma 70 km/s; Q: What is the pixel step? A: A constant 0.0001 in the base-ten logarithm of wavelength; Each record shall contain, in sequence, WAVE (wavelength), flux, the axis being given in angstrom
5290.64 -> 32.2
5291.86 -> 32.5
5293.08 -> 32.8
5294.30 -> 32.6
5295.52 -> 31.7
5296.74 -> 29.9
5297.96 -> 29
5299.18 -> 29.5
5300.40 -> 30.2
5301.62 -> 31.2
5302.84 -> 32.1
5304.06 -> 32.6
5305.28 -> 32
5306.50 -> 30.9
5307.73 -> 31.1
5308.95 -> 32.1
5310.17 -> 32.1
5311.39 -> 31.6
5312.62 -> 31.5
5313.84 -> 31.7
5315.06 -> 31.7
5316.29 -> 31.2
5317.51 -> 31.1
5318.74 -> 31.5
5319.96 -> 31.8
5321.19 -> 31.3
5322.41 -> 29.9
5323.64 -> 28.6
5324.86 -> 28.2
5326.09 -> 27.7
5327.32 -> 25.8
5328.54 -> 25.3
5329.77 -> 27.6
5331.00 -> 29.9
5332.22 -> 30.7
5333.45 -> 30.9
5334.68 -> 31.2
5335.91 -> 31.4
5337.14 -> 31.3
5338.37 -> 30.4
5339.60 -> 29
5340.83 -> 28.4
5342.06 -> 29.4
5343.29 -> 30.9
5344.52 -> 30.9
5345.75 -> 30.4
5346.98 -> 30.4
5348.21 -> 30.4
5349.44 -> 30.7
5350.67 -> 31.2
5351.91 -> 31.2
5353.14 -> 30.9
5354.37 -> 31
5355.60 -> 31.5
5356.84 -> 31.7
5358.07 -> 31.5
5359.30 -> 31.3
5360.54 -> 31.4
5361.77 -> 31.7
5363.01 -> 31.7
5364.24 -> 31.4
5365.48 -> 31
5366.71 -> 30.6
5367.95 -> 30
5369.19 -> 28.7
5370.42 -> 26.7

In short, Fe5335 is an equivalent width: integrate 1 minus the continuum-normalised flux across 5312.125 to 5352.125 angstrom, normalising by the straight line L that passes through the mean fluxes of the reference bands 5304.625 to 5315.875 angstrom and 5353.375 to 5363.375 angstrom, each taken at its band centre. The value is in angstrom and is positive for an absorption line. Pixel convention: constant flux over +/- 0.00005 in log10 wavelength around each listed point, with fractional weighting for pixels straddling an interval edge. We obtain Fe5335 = 1.8 angstrom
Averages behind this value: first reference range 31.6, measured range 30.1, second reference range 31.4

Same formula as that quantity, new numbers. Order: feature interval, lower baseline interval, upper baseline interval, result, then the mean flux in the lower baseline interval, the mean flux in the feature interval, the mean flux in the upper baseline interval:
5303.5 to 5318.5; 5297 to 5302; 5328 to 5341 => -0.9 angstrom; 29.9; 31.6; 29.7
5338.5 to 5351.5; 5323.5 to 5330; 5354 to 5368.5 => -0.4 angstrom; 27.1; 30.2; 31.2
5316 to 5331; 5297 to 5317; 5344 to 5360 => 1.0 angstrom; 31.3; 29.2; 31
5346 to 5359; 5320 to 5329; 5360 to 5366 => -0.2 angstrom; 28.4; 31.1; 31.4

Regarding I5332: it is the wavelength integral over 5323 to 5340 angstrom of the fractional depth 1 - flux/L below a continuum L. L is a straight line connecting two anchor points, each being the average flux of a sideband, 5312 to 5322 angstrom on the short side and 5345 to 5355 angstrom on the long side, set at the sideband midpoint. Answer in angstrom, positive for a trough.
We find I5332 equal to 1.1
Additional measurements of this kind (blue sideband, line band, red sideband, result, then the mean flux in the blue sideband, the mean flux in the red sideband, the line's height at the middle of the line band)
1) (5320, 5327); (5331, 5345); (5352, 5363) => -0.12 angstrom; 29.2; 31.4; 30.1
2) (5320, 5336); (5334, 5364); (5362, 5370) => -0.94 angstrom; 29.1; 30.5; 29.9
